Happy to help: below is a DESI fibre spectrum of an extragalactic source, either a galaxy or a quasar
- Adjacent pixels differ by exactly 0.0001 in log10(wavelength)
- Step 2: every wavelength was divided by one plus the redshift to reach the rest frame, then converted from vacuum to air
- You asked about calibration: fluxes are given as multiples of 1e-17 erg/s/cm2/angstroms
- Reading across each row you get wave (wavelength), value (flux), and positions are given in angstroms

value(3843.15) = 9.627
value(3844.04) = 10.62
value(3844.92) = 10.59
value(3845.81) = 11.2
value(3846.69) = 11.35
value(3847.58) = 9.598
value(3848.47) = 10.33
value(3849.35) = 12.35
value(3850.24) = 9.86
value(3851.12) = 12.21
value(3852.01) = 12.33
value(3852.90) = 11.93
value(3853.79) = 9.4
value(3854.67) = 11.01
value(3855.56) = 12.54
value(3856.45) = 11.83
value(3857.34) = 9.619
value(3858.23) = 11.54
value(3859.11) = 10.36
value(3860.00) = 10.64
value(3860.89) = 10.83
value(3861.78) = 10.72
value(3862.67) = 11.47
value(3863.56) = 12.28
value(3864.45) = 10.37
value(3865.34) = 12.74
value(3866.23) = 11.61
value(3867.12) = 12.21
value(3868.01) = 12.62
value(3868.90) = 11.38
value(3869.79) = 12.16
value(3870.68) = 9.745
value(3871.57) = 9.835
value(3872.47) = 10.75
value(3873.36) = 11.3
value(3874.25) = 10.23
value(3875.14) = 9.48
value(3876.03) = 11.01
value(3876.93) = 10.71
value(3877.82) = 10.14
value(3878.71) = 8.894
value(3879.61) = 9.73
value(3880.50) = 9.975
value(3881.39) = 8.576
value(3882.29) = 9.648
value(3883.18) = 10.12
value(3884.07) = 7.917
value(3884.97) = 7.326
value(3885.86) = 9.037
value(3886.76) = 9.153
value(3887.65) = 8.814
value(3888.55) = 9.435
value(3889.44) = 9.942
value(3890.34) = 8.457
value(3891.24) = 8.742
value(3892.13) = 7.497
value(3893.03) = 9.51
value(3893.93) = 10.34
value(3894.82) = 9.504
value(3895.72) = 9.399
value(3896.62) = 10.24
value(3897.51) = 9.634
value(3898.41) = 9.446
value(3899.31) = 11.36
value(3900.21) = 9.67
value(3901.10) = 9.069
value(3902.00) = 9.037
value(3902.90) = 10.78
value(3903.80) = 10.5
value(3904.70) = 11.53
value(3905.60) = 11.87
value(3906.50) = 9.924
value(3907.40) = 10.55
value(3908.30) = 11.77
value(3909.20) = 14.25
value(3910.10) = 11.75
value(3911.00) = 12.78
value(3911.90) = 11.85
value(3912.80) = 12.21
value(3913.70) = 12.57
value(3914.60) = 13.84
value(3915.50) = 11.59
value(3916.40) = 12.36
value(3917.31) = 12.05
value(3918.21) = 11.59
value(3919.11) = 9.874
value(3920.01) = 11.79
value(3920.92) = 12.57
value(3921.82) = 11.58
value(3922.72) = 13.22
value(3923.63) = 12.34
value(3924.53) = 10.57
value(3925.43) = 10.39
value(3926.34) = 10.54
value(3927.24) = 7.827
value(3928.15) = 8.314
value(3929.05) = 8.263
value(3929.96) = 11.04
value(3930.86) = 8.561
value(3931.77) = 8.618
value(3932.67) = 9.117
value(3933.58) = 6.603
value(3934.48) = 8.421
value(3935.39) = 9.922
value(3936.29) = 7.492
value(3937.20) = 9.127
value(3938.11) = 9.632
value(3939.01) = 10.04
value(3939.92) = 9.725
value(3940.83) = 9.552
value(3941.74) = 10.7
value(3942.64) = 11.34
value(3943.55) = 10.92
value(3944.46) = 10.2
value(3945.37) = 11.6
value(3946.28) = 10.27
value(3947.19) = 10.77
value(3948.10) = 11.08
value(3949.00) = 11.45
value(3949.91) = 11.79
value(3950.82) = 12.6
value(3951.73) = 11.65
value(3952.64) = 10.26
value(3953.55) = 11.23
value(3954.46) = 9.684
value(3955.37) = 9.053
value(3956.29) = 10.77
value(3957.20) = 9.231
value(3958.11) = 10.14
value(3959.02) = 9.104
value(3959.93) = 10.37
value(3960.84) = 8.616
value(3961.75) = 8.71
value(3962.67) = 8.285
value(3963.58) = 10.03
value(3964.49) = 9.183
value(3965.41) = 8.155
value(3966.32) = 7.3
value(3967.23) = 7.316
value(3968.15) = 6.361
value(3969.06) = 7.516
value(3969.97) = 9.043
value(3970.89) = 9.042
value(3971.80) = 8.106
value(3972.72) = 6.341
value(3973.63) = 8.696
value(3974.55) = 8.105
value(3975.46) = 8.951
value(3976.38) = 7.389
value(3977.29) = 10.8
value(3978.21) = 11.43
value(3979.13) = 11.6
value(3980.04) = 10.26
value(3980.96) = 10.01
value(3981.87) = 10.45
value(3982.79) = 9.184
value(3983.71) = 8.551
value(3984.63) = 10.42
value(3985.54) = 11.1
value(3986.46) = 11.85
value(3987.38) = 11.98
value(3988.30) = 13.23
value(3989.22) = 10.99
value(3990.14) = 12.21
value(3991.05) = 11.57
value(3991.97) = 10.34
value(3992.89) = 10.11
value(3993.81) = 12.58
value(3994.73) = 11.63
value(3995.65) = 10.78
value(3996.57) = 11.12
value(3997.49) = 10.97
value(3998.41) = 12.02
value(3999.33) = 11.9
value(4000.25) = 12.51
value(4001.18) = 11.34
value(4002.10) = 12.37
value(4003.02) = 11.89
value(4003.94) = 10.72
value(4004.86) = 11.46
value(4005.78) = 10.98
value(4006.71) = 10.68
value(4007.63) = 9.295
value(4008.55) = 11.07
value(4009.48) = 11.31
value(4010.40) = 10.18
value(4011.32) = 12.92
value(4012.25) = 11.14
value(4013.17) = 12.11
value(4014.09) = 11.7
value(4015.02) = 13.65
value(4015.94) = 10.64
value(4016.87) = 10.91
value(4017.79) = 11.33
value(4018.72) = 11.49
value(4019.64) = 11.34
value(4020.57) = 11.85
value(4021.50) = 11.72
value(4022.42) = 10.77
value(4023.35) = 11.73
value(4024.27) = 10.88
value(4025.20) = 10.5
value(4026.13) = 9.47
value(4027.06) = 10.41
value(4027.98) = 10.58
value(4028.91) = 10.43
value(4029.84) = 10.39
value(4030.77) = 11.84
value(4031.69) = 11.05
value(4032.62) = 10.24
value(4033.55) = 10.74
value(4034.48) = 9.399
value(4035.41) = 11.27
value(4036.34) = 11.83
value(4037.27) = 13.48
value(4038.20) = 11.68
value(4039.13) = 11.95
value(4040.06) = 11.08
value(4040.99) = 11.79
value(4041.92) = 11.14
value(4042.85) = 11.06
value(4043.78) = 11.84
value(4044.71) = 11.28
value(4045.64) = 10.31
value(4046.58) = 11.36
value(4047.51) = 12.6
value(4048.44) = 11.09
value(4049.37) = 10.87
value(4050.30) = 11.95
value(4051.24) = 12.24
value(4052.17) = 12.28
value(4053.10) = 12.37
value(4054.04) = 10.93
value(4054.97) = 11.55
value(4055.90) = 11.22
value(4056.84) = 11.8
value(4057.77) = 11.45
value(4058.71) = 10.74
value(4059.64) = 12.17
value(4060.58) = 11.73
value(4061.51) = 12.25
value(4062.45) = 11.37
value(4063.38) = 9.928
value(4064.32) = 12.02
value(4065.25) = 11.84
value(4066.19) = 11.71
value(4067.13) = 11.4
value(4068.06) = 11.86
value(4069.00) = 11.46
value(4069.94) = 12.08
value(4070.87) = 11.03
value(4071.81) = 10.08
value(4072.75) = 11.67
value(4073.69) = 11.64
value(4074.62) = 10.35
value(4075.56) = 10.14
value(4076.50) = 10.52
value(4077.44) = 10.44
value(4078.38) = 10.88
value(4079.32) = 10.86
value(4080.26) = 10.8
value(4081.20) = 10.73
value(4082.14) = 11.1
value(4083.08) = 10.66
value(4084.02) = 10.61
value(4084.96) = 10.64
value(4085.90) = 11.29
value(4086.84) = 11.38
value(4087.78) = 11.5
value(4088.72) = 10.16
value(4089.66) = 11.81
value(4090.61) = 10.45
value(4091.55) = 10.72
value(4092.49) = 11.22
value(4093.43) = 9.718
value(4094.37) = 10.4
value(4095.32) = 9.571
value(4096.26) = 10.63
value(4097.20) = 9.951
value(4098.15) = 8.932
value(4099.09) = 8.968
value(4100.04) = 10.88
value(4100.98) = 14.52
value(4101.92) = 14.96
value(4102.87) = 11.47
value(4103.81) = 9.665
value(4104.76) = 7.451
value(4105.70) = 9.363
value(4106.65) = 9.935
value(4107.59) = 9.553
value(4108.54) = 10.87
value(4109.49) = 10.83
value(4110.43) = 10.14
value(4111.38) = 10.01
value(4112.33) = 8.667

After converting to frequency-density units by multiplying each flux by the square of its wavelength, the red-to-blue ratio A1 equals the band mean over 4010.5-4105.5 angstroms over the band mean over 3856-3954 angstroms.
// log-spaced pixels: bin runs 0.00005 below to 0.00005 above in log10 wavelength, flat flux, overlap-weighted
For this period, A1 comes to 1.15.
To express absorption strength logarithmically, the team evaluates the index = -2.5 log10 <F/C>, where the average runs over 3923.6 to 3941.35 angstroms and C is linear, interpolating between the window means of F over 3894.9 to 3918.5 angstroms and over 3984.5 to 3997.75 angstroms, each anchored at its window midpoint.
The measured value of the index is 0.215 mag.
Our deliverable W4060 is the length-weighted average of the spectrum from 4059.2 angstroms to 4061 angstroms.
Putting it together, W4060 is 11.9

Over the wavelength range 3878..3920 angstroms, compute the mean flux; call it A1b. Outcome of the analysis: 10.3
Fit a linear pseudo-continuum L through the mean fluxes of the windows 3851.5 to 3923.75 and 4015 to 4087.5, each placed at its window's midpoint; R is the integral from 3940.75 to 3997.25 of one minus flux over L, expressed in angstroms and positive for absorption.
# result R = 4.7 angstroms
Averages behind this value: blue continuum 10.7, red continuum 11.2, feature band 10.1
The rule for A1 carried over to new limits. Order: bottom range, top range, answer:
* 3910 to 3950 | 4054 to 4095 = 1.13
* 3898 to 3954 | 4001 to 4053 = 1.11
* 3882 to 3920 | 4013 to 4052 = 1.16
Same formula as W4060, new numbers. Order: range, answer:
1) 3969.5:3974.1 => 8.24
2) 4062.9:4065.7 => 11.3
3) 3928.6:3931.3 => 9.3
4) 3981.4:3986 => 9.95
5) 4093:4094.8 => 10.1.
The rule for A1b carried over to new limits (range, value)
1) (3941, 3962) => 10.5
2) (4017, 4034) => 10.9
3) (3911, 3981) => 10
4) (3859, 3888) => 10.4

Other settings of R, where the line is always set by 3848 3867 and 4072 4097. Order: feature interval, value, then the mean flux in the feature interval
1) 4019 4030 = 0.0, 10.9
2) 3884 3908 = 3.3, 9.62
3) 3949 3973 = 3.8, 9.28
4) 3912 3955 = 2.0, 10.6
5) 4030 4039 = -0.3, 11.3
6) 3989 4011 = -0.7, 11.3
